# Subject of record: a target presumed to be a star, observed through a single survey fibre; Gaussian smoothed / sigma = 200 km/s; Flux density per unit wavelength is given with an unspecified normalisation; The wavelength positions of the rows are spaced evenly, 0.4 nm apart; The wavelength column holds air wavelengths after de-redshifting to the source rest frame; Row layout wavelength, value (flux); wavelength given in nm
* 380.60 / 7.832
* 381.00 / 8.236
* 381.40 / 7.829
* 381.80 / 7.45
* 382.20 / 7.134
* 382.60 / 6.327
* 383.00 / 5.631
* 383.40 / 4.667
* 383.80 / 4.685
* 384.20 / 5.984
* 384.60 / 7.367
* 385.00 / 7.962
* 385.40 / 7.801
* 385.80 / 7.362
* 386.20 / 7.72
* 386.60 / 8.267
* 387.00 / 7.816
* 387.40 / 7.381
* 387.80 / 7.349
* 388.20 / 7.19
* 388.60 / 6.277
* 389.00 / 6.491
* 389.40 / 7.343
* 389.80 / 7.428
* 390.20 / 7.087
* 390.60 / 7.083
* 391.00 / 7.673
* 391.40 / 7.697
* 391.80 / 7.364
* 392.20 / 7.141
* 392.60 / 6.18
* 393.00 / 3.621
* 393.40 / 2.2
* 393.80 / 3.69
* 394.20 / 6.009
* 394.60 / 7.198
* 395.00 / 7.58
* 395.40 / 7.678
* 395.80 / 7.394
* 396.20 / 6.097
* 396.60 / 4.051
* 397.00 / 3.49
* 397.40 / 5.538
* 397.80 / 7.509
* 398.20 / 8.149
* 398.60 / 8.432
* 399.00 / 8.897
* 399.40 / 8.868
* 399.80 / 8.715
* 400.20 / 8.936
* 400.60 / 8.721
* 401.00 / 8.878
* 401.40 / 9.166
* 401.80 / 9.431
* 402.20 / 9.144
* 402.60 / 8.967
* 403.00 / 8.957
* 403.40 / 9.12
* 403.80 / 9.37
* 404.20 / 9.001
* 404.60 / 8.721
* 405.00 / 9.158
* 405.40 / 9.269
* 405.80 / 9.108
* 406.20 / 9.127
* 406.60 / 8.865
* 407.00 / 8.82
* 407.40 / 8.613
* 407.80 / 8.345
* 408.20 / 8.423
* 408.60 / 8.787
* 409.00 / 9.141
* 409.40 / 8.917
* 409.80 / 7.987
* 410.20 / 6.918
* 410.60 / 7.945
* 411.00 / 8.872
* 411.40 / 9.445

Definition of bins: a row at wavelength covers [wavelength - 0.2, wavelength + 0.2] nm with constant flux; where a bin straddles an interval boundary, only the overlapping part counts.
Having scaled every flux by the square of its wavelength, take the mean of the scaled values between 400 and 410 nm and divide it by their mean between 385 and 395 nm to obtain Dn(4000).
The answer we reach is 1.42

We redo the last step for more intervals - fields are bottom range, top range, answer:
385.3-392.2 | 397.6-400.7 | 1.22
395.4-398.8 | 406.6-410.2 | 1.41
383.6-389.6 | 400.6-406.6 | 1.39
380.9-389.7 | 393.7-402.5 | 1.14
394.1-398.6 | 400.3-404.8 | 1.43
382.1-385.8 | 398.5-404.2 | 1.53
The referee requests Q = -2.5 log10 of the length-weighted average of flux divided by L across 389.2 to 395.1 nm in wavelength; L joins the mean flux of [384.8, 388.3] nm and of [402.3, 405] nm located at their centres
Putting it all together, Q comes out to 0.27 mag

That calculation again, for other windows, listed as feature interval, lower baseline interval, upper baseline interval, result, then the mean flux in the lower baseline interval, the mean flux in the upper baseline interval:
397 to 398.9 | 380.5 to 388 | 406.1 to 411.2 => 0.12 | 7.08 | 8.51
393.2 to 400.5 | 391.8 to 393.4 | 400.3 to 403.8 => 0.07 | 5.43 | 9.06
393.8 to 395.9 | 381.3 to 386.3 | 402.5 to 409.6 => 0.15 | 6.72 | 8.93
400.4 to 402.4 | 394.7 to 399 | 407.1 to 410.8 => -0.23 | 6.71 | 8.35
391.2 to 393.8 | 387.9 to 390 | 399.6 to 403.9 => 0.33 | 6.97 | 9.03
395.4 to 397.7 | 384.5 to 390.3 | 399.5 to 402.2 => 0.45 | 7.4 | 8.98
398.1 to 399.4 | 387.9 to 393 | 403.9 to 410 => -0.09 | 6.95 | 8.83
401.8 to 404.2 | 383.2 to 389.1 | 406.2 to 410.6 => -0.13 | 6.96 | 8.49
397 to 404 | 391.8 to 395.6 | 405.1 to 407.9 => -0.14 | 5.79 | 8.91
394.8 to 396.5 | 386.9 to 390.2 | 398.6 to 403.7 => 0.17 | 7.14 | 8.97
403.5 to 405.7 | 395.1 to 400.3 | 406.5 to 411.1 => -0.14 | 7.19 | 8.45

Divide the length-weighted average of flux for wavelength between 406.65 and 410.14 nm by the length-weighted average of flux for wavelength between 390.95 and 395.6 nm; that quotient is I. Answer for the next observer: 1.40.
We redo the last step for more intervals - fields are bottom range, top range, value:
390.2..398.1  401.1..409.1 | 1.47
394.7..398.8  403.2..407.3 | 1.37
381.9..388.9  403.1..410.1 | 1.29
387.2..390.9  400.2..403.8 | 1.28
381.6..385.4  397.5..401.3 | 1.32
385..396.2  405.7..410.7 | 1.25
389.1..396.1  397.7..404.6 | 1.37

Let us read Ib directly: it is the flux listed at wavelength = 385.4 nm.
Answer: 7.801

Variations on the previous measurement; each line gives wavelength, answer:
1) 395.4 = 7.678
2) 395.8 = 7.394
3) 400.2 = 8.936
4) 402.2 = 9.144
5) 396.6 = 4.051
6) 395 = 7.58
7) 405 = 9.158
